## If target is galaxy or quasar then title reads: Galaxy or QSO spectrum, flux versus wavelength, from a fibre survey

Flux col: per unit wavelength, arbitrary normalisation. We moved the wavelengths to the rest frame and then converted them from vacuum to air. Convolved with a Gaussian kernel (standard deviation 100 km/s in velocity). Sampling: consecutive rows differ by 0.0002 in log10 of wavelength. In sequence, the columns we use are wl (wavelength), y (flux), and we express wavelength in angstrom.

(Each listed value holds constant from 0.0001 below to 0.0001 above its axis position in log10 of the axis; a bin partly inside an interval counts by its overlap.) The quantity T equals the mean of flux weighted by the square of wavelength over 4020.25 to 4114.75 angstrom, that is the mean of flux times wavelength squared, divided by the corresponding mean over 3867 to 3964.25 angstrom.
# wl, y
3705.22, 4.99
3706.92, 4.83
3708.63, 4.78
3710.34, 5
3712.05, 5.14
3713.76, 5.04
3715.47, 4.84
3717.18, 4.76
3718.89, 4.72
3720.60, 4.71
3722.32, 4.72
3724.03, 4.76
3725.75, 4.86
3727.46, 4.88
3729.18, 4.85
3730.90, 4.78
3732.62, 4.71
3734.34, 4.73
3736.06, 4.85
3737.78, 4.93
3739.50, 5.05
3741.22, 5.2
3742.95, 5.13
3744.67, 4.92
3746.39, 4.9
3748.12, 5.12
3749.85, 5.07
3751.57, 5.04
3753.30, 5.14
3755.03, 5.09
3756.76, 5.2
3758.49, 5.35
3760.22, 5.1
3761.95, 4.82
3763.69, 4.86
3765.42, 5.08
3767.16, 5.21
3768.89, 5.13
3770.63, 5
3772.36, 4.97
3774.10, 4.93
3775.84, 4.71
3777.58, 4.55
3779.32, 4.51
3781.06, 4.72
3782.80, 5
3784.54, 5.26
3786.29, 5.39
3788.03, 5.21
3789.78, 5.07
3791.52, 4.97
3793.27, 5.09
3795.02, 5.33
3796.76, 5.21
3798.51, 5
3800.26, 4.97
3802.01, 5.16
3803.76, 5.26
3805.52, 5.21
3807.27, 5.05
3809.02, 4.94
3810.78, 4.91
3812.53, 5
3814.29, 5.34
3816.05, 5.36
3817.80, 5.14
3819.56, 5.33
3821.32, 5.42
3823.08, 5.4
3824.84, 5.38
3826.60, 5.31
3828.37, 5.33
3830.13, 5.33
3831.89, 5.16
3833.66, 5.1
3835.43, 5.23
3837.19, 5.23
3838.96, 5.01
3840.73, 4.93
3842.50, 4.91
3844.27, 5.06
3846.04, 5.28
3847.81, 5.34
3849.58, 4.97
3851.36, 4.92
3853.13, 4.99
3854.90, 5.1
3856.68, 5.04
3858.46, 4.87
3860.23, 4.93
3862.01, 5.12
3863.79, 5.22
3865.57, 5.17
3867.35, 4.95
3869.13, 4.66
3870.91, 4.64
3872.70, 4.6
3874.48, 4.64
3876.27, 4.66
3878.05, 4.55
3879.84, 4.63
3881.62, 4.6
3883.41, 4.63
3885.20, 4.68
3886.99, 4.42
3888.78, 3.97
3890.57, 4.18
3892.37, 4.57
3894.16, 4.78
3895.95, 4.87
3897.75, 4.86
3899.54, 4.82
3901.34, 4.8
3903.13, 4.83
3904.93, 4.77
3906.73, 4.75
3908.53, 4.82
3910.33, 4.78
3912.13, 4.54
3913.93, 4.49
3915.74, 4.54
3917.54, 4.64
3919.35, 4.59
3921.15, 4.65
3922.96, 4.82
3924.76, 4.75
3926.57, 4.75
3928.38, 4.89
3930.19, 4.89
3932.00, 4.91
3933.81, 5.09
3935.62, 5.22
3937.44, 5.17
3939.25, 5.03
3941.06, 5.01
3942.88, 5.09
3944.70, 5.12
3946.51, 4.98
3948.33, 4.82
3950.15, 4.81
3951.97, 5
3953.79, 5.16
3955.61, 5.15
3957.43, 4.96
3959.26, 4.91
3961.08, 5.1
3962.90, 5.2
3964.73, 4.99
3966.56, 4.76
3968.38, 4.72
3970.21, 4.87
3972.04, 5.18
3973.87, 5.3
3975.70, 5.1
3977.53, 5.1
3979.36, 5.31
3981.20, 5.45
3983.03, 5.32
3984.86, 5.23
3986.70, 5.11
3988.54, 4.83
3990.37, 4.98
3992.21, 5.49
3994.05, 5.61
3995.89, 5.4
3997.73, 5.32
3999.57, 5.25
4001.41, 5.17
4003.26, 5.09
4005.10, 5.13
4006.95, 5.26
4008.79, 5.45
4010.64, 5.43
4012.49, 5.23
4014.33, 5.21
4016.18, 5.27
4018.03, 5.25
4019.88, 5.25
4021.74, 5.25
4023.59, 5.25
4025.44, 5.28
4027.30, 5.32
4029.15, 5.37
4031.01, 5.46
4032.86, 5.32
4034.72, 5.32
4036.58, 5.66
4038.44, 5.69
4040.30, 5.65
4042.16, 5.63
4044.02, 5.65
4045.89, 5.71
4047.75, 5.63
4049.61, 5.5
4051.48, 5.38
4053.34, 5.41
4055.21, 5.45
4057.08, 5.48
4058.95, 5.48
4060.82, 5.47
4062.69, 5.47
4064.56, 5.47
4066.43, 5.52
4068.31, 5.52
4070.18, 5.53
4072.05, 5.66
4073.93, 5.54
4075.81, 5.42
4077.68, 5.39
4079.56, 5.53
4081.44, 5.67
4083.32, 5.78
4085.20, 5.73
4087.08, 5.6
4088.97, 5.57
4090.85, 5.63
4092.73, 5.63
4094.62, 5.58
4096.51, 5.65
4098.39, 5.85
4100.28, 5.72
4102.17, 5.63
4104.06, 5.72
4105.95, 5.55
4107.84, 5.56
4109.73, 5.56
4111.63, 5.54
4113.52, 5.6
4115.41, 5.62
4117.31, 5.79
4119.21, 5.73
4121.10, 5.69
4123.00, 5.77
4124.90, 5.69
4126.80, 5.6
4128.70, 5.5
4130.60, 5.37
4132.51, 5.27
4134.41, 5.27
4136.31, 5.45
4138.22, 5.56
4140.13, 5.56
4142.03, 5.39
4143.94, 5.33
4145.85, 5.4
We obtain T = 1.2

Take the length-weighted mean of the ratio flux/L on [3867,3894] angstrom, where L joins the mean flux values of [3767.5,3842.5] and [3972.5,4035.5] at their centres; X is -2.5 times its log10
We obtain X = 0.14 mag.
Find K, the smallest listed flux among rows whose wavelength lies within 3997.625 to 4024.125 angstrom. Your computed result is 5.09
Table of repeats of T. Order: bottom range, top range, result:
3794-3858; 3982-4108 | 1.18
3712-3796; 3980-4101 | 1.27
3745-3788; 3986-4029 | 1.19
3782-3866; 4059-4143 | 1.25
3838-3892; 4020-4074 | 1.25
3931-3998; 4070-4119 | 1.18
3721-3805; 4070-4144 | 1.33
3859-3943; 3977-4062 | 1.19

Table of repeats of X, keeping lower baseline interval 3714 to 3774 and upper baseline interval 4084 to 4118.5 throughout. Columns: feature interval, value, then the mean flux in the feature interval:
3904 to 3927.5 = 0.13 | 4.68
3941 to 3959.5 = 0.07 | 5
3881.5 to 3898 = 0.15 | 4.54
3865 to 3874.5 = 0.09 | 4.78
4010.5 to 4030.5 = 0.04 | 5.28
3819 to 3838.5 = -0.03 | 5.29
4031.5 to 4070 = 0.00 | 5.52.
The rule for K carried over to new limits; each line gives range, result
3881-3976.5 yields 3.97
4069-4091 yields 5.39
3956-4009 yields 4.72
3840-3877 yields 4.6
